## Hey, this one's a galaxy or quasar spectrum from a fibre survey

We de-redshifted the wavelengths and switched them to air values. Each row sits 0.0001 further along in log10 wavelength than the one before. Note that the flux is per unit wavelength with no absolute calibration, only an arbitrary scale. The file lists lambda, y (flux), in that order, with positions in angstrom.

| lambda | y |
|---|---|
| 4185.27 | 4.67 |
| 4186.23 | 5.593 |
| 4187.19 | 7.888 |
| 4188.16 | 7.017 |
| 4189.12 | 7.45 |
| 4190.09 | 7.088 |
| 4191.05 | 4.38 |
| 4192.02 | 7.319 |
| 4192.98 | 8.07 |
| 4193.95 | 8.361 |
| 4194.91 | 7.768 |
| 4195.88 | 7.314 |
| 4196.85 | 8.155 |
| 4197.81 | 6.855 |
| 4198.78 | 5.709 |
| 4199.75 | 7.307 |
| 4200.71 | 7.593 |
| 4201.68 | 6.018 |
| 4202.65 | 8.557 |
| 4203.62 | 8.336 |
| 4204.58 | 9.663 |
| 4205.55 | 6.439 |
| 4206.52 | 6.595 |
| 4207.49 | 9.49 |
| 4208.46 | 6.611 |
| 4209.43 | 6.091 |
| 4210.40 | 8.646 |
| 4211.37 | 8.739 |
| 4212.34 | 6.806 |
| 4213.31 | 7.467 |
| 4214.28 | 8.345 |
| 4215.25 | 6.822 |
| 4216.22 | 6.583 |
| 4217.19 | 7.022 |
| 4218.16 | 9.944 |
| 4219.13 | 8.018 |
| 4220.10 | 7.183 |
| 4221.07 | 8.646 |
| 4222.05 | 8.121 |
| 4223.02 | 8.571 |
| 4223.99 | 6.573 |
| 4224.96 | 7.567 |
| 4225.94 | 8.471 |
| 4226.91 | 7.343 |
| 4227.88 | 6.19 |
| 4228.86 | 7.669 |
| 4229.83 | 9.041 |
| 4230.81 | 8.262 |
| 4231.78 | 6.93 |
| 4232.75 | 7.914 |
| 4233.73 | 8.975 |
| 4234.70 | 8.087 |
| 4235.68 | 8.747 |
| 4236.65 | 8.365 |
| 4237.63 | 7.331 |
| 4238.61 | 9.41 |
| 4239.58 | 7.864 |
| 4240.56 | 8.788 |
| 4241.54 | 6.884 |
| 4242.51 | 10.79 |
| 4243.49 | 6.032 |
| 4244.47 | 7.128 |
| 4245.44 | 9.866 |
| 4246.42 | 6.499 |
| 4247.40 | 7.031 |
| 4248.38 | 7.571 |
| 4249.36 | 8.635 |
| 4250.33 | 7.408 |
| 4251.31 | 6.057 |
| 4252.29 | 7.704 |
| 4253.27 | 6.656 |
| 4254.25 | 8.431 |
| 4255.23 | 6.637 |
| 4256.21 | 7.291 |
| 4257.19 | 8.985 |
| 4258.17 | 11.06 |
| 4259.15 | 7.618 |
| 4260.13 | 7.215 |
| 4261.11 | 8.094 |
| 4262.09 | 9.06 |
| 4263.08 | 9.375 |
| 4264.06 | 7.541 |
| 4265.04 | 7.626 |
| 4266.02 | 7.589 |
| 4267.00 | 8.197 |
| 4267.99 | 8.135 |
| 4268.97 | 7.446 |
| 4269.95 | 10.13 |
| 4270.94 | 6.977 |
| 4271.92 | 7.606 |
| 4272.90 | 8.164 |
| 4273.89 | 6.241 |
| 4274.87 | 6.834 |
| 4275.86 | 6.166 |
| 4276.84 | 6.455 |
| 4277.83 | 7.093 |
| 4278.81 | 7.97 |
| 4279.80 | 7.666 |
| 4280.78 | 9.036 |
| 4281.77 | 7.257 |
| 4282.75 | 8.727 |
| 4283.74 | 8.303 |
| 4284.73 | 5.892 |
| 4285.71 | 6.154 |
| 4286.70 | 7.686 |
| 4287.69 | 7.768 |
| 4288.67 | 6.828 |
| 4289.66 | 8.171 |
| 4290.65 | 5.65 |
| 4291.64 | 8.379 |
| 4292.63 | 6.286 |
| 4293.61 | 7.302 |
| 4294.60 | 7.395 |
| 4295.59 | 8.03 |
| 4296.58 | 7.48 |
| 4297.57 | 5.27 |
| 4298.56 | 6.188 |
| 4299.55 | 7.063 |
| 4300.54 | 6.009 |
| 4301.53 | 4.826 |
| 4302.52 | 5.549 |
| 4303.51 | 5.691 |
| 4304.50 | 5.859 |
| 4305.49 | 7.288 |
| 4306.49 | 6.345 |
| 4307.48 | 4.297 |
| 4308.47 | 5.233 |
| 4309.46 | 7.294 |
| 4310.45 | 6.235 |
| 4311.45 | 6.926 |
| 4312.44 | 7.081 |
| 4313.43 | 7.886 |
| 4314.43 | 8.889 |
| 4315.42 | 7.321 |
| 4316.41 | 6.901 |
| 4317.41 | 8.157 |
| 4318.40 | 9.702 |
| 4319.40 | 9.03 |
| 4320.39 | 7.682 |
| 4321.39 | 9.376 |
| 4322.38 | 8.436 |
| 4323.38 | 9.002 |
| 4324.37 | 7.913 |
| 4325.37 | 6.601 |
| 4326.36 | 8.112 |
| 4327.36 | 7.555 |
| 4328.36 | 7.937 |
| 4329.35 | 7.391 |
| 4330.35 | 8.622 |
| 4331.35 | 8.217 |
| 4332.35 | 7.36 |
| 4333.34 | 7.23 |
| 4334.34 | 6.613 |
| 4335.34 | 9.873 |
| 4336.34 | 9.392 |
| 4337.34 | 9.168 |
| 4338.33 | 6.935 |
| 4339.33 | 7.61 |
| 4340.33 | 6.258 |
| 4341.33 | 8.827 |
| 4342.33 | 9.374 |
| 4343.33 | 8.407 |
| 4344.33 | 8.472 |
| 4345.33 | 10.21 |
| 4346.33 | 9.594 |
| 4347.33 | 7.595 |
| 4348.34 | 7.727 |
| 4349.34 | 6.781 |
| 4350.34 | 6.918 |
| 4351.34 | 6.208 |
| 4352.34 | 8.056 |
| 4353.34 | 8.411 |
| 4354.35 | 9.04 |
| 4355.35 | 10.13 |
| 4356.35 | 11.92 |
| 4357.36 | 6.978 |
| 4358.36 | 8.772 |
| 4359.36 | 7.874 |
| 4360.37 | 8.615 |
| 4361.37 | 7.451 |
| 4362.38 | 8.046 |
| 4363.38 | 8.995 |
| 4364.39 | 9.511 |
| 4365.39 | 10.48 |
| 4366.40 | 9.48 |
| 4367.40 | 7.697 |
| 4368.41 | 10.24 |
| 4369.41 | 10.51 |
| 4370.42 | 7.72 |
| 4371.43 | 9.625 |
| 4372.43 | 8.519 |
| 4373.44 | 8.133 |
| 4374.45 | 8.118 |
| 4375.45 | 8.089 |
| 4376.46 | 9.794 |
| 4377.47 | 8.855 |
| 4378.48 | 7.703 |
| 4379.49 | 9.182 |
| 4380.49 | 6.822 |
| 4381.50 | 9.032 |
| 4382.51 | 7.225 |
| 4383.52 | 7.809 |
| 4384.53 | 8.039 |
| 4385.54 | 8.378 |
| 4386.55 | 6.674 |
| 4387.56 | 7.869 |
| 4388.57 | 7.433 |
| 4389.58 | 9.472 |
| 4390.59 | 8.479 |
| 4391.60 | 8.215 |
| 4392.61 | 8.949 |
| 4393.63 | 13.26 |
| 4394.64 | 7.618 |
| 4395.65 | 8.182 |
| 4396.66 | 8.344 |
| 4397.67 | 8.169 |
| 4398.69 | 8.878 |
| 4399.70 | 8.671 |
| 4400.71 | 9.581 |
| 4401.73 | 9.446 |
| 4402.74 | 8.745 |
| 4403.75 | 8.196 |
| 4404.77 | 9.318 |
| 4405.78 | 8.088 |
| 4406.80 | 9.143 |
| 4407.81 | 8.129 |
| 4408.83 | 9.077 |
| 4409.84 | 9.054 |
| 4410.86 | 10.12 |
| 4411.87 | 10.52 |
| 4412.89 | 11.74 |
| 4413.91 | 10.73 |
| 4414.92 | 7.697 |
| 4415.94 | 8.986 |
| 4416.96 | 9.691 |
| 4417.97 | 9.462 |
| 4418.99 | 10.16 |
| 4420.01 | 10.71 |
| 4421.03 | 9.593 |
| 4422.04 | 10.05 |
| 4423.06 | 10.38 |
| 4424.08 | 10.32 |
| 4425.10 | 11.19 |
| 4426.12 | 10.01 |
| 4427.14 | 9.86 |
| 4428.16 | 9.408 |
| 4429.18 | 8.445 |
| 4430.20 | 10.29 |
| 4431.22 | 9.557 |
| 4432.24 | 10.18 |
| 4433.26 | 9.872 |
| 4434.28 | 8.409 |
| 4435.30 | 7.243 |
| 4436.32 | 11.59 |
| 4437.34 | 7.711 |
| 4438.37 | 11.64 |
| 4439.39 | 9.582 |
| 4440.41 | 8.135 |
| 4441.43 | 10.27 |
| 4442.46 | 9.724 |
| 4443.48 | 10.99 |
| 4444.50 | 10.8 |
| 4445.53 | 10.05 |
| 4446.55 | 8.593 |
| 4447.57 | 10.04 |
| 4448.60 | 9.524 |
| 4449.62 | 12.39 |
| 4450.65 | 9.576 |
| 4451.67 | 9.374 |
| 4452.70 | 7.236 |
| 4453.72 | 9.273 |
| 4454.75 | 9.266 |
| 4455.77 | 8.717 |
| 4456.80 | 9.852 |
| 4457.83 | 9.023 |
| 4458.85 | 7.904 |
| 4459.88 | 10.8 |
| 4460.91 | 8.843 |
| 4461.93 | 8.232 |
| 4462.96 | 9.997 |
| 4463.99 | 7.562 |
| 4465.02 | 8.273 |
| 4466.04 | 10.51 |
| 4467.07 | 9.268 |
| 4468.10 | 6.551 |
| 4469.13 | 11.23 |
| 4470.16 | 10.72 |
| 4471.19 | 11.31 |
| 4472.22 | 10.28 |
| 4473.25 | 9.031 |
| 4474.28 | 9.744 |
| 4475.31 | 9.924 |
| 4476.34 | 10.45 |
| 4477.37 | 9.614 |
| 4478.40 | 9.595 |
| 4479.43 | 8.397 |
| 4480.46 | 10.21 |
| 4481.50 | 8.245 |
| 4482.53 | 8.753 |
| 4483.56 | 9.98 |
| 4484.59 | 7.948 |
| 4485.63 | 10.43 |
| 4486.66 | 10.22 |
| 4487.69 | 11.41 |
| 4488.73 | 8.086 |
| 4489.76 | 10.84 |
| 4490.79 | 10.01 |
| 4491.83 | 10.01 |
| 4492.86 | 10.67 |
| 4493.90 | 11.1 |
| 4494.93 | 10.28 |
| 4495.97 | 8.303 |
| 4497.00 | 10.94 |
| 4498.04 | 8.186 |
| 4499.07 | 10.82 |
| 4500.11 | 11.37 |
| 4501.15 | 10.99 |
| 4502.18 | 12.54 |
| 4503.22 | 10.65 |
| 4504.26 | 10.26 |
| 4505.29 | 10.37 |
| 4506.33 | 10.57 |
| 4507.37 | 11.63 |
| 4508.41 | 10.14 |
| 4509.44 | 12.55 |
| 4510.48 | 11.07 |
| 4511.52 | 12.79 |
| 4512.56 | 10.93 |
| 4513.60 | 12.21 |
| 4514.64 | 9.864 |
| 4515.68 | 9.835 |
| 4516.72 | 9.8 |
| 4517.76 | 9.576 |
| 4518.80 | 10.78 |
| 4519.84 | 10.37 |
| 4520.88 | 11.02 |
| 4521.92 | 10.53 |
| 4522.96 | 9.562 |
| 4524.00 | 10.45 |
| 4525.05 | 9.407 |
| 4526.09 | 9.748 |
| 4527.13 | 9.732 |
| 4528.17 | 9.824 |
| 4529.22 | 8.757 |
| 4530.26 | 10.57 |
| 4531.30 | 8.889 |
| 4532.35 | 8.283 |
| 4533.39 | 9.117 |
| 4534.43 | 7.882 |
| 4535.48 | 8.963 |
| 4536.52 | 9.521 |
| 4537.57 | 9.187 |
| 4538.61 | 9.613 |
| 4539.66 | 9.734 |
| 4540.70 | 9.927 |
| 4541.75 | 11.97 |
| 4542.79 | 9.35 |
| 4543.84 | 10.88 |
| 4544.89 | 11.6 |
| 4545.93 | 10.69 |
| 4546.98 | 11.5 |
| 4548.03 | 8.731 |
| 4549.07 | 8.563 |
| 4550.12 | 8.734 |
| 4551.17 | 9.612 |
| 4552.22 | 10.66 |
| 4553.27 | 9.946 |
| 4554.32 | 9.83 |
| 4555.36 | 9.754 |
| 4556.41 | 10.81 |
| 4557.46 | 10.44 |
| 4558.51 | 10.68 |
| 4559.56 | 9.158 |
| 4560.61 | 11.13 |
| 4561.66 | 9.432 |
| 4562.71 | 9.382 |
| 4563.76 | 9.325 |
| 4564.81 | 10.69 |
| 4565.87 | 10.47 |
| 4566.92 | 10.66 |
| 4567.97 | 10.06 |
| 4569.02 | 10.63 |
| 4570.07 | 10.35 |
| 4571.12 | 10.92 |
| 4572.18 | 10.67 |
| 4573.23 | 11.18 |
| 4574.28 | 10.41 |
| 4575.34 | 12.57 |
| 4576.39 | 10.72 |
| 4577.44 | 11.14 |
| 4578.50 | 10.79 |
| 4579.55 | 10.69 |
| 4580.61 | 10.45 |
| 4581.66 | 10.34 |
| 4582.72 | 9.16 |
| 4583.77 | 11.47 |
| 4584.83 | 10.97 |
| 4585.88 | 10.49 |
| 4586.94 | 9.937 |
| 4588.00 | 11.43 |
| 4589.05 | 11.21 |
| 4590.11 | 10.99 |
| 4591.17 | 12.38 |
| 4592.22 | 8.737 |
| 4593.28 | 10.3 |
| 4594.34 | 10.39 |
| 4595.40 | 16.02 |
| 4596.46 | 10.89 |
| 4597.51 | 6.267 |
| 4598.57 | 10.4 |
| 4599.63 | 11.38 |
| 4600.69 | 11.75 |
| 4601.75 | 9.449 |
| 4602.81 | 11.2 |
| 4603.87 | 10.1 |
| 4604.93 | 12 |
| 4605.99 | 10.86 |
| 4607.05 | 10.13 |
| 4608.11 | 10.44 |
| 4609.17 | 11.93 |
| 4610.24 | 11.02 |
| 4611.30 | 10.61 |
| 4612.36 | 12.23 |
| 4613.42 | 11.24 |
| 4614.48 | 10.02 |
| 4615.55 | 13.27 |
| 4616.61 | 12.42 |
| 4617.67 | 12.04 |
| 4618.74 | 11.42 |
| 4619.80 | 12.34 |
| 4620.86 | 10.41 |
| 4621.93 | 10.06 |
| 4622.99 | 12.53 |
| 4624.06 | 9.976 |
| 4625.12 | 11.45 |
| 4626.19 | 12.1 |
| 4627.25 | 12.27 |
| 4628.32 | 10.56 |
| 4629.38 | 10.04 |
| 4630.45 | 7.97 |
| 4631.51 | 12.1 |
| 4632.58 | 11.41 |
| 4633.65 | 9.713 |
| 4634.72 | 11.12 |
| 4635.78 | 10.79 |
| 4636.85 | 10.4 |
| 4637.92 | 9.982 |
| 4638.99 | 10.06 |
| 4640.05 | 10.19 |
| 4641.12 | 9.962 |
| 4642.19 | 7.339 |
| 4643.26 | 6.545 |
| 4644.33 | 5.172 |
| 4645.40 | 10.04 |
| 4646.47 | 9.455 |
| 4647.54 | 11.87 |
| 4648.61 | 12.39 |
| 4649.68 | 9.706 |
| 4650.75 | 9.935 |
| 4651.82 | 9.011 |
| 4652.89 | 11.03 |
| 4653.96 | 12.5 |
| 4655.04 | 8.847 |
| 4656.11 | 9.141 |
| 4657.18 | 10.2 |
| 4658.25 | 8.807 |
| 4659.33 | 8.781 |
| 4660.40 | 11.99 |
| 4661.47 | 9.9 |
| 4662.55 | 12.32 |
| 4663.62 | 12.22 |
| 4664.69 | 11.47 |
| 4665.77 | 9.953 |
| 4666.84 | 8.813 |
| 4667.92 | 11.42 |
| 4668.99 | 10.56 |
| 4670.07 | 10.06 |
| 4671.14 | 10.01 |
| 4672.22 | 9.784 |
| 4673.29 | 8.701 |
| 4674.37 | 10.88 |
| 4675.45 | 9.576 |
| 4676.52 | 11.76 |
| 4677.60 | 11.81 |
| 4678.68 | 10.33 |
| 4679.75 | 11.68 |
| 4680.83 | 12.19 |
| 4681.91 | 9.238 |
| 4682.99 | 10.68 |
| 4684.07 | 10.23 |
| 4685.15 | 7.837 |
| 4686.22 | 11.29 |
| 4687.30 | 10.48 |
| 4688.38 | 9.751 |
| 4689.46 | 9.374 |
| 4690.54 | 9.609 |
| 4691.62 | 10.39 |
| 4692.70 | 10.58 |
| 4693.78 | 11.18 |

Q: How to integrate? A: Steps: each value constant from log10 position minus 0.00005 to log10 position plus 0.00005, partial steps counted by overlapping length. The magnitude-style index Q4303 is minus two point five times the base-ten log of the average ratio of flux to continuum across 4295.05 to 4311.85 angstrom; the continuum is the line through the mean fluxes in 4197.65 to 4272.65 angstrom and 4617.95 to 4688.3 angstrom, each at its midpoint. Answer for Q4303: 0.31 mag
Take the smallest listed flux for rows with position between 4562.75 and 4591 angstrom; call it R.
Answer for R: 9.16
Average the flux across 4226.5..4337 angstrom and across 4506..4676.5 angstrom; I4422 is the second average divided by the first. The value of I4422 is 1.37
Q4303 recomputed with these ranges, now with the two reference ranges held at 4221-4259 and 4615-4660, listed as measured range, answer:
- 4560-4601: -0.07 mag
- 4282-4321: 0.19 mag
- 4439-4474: -0.03 mag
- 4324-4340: 0.08 mag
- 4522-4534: 0.02 mag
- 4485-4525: -0.11 mag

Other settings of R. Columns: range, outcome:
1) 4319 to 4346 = 6.258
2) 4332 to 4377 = 6.208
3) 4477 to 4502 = 7.948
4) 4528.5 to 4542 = 7.882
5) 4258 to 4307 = 4.826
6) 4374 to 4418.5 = 6.674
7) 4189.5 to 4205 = 4.38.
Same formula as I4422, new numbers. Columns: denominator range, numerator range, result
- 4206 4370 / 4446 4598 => 1.29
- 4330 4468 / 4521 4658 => 1.16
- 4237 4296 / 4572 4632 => 1.42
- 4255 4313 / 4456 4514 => 1.39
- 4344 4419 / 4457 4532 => 1.14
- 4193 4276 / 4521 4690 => 1.33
